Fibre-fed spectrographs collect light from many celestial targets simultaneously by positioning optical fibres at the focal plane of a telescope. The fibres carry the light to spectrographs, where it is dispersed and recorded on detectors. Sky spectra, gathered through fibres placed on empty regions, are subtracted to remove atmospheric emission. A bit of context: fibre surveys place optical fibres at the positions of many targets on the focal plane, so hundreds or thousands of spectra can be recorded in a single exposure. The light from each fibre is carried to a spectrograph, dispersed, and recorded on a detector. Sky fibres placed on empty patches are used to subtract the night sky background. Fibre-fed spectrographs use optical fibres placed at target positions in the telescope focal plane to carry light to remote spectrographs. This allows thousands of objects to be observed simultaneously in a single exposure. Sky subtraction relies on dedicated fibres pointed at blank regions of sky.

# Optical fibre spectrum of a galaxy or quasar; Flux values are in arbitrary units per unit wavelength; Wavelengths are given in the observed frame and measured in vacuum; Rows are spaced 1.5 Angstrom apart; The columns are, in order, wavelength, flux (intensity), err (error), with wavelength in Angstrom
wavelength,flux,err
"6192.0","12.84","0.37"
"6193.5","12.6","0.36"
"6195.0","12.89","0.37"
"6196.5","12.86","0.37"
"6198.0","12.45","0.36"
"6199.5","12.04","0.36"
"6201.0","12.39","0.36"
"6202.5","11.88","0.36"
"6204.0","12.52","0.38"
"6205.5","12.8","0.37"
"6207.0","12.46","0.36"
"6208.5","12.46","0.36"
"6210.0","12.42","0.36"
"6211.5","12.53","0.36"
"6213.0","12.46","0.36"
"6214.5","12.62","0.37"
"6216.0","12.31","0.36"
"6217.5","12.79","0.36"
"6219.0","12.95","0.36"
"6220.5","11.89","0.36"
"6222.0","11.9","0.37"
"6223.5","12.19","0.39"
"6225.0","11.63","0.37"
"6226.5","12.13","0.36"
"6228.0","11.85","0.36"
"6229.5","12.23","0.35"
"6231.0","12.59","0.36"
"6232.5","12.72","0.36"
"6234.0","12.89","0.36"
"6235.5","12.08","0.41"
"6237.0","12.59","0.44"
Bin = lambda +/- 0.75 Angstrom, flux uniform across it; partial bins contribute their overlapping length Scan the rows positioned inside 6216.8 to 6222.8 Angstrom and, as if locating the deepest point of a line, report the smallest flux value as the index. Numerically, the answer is 11.89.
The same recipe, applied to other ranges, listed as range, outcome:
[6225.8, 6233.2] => 11.85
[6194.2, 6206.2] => 11.88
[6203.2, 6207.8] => 12.46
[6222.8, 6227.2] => 11.63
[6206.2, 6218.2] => 12.31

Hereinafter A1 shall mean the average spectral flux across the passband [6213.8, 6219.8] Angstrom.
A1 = 12.7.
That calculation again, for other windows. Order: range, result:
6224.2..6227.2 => 11.9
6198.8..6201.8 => 12.2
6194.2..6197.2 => 12.9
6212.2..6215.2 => 12.5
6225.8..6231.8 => 12.2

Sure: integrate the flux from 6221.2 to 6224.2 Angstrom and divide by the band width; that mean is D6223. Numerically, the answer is 12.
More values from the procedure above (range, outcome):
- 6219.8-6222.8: 11.9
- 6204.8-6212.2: 12.5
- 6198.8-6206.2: 12.3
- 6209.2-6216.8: 12.5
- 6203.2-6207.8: 12.6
